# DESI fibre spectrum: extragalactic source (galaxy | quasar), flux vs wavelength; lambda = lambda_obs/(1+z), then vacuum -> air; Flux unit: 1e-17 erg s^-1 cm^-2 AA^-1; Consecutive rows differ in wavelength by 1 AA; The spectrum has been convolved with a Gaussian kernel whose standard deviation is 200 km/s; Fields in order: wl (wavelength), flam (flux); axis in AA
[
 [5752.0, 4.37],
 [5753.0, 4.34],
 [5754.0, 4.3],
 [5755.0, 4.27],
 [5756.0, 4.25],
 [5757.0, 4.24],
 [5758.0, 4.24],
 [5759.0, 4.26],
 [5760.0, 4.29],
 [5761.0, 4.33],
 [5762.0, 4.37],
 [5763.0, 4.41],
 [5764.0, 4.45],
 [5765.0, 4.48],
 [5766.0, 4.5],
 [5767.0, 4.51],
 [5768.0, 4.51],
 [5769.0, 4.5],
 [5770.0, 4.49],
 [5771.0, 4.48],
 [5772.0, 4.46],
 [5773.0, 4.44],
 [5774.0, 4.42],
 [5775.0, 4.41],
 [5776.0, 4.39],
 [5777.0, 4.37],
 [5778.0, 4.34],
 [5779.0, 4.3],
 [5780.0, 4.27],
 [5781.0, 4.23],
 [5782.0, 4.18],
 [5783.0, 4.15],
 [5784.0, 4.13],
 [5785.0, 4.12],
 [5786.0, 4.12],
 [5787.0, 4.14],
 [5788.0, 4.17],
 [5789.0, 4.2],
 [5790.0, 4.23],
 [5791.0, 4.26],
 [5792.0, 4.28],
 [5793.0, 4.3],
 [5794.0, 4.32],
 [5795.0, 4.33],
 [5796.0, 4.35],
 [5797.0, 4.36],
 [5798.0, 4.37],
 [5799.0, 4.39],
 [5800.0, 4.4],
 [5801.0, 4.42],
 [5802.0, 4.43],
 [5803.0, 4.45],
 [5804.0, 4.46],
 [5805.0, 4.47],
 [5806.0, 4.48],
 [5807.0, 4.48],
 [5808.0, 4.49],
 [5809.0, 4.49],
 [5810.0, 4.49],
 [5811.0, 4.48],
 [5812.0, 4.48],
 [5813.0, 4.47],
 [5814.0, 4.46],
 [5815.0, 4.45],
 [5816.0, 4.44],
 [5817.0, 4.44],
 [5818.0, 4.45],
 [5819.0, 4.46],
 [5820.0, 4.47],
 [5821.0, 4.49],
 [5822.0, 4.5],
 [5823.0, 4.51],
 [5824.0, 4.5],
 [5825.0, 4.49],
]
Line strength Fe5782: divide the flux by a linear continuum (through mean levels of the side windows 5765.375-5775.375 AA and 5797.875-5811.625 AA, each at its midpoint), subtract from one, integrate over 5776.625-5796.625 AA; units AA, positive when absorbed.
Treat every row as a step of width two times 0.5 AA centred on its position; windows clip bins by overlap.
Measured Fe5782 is 1.0 AA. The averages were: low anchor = 4.47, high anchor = 4.45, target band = 4.24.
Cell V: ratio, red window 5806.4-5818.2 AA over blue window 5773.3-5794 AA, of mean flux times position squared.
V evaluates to 1.1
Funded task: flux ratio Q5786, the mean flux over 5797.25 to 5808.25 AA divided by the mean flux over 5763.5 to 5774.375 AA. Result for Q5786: 1.0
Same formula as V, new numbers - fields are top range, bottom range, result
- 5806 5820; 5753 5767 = 1.05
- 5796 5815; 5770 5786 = 1.04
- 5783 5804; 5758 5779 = 0.98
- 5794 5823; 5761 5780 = 1.02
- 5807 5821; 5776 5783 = 1.06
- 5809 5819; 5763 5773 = 1.01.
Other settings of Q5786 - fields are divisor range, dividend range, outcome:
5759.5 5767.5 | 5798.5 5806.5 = 1.00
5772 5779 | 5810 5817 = 1.02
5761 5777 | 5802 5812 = 1.01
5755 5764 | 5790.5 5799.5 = 1.01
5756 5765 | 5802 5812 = 1.03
